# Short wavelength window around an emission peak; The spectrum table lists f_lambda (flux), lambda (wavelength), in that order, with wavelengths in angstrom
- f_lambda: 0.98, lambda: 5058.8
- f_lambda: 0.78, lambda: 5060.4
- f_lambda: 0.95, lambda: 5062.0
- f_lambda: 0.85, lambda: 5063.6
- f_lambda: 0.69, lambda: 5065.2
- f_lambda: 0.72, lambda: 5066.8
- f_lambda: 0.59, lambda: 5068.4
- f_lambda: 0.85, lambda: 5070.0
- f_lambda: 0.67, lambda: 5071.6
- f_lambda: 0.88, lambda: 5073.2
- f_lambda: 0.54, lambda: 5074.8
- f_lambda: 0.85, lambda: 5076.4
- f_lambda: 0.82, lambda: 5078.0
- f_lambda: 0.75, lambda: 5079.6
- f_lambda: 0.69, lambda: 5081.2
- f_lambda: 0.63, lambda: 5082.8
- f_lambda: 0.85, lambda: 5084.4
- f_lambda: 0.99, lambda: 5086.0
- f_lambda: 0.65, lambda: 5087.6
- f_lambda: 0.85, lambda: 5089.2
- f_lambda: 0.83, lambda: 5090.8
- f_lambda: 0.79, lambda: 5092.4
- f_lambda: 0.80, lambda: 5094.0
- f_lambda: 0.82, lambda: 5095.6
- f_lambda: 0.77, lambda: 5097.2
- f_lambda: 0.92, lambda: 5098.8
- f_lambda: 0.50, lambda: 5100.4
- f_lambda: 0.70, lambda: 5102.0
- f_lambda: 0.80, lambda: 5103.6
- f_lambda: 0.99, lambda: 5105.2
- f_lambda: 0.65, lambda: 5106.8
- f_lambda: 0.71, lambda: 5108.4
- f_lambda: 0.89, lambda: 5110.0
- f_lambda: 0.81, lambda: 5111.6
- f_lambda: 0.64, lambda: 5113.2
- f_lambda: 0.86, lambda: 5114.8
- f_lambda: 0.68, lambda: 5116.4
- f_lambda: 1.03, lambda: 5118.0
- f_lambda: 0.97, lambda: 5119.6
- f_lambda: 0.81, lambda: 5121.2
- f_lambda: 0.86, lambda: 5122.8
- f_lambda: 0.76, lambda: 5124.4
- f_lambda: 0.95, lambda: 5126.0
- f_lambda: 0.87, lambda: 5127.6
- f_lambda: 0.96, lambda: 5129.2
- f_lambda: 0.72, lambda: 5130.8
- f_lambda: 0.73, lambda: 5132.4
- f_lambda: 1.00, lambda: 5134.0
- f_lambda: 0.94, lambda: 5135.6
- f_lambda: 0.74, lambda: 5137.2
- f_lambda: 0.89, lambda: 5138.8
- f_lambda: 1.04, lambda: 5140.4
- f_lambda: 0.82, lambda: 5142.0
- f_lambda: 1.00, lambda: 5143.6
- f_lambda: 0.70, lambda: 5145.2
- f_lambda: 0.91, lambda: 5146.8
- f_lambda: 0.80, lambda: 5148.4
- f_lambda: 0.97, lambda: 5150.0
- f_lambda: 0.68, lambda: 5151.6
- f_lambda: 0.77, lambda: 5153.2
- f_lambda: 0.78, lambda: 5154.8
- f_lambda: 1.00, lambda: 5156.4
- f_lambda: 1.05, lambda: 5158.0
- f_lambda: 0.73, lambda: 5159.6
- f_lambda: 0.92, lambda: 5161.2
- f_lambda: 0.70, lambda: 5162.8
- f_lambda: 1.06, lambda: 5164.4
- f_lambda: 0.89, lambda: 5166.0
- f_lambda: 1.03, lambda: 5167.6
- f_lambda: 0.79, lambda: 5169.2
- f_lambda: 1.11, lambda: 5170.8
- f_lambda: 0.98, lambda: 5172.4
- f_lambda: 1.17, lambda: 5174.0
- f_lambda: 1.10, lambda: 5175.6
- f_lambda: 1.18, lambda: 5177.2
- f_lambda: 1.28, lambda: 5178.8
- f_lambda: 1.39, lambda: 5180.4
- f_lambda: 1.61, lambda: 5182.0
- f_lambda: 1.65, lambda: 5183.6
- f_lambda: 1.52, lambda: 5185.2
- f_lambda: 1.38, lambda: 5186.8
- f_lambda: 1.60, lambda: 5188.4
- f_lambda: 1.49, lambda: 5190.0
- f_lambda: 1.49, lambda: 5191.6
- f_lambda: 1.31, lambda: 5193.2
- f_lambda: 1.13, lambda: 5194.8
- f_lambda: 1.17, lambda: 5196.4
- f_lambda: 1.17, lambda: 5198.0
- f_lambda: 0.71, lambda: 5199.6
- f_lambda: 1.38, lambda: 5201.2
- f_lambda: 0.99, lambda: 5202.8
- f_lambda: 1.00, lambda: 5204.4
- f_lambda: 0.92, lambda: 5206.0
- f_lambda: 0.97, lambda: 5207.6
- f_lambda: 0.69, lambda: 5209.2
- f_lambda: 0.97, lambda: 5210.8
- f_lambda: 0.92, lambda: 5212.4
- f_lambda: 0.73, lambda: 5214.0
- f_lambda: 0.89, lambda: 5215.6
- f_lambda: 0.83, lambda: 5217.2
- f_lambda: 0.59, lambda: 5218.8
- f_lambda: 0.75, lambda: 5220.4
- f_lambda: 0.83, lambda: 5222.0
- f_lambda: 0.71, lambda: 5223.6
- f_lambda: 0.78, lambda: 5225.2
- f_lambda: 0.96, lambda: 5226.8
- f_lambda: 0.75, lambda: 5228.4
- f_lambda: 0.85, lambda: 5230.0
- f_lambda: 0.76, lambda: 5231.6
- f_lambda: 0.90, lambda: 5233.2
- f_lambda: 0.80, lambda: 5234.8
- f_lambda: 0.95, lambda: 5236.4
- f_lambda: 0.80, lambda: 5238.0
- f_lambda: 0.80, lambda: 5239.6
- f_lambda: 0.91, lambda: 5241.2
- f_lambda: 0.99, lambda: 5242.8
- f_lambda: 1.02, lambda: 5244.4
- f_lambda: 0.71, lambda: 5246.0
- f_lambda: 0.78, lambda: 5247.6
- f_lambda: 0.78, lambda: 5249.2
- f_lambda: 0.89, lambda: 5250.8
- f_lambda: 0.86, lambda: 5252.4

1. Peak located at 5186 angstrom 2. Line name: C III]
